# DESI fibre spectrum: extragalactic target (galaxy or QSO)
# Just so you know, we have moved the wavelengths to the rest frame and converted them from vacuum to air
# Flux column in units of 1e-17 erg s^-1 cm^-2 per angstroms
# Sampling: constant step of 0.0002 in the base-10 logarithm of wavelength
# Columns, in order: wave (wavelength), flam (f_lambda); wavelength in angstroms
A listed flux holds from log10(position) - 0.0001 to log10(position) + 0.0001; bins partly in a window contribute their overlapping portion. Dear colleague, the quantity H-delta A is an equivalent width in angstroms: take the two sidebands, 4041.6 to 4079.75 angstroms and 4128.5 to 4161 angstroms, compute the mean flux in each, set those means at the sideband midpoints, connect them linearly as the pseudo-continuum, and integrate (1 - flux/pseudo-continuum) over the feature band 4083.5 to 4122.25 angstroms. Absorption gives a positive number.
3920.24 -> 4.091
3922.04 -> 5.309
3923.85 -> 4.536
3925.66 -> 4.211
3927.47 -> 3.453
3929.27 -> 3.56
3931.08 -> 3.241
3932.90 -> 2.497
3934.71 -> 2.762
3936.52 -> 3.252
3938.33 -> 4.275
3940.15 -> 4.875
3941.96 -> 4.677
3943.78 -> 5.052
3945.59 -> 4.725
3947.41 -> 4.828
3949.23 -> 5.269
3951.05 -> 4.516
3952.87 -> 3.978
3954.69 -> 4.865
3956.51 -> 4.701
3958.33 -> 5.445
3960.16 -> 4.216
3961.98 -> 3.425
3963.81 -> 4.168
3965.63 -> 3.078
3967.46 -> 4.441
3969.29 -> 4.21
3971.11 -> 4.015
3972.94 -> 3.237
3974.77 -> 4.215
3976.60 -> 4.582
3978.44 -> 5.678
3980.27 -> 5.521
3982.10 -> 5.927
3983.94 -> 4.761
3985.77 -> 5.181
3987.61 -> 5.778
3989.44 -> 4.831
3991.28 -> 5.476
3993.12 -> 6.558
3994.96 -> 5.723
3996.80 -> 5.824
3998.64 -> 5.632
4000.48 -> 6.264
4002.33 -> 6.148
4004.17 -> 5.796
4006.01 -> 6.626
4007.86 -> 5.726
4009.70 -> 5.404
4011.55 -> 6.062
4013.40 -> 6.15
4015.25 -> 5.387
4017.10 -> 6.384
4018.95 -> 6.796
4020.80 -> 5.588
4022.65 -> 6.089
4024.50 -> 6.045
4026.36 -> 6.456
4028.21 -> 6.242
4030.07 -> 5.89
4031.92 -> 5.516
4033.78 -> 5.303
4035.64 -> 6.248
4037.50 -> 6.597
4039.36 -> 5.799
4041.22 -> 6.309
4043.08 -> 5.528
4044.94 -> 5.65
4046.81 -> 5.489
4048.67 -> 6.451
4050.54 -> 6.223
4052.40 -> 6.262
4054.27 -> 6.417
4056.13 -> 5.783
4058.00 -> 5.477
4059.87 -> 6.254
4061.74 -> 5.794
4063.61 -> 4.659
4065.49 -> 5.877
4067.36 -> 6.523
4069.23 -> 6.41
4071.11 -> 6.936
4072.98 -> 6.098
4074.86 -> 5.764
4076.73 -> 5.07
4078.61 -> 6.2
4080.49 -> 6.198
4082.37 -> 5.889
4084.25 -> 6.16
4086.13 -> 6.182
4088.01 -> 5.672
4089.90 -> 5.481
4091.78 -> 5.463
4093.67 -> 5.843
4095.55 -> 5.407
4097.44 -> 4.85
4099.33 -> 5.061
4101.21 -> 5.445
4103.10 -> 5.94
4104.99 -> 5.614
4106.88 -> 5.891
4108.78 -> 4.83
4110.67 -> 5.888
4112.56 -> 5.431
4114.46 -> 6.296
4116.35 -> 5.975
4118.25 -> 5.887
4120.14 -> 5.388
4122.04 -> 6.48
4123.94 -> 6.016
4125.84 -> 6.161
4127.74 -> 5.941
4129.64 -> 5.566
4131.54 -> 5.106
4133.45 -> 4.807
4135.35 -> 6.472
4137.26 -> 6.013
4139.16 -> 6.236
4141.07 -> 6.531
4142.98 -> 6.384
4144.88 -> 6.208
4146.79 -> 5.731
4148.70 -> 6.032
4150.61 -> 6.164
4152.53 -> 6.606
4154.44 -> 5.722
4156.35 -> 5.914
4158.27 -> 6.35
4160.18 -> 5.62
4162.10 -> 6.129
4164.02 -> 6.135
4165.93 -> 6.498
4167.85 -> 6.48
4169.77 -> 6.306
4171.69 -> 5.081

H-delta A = 2.0 angstroms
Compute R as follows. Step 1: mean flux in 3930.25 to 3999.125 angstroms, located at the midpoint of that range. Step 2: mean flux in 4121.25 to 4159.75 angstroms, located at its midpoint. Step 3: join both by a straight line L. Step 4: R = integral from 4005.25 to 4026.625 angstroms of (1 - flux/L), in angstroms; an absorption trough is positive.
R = -4.3 angstroms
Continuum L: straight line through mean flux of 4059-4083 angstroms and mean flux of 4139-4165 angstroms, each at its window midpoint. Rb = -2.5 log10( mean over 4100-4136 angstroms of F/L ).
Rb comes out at 0.06 mag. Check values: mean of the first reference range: 5.97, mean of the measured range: 5.73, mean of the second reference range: 6.12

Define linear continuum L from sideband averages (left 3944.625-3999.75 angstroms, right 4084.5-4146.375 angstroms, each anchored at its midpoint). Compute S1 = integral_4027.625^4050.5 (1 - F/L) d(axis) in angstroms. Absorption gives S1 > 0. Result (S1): -2.8 angstroms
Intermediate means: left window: 4.83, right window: 5.77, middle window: 5.92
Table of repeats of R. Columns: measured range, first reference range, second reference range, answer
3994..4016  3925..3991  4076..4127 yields -4.9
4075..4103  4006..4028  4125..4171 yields 1.8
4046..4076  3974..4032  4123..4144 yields -0.9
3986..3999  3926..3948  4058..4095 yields -2.6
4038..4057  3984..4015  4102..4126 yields -0.7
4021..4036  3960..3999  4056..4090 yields -1.5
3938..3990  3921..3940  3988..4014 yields 1.0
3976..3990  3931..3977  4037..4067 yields -1.8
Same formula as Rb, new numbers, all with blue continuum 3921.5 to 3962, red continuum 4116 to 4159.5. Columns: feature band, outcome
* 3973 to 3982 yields -0.078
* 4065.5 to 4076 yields -0.166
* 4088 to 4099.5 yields 0.040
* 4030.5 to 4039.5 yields -0.163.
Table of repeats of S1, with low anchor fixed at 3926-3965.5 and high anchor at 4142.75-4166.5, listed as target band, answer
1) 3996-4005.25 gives -2.5 angstroms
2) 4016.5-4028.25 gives -3.3 angstroms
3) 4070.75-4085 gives -1.6 angstroms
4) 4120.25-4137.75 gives 0.1 angstroms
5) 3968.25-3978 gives 0.6 angstroms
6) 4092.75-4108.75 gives 0.4 angstroms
